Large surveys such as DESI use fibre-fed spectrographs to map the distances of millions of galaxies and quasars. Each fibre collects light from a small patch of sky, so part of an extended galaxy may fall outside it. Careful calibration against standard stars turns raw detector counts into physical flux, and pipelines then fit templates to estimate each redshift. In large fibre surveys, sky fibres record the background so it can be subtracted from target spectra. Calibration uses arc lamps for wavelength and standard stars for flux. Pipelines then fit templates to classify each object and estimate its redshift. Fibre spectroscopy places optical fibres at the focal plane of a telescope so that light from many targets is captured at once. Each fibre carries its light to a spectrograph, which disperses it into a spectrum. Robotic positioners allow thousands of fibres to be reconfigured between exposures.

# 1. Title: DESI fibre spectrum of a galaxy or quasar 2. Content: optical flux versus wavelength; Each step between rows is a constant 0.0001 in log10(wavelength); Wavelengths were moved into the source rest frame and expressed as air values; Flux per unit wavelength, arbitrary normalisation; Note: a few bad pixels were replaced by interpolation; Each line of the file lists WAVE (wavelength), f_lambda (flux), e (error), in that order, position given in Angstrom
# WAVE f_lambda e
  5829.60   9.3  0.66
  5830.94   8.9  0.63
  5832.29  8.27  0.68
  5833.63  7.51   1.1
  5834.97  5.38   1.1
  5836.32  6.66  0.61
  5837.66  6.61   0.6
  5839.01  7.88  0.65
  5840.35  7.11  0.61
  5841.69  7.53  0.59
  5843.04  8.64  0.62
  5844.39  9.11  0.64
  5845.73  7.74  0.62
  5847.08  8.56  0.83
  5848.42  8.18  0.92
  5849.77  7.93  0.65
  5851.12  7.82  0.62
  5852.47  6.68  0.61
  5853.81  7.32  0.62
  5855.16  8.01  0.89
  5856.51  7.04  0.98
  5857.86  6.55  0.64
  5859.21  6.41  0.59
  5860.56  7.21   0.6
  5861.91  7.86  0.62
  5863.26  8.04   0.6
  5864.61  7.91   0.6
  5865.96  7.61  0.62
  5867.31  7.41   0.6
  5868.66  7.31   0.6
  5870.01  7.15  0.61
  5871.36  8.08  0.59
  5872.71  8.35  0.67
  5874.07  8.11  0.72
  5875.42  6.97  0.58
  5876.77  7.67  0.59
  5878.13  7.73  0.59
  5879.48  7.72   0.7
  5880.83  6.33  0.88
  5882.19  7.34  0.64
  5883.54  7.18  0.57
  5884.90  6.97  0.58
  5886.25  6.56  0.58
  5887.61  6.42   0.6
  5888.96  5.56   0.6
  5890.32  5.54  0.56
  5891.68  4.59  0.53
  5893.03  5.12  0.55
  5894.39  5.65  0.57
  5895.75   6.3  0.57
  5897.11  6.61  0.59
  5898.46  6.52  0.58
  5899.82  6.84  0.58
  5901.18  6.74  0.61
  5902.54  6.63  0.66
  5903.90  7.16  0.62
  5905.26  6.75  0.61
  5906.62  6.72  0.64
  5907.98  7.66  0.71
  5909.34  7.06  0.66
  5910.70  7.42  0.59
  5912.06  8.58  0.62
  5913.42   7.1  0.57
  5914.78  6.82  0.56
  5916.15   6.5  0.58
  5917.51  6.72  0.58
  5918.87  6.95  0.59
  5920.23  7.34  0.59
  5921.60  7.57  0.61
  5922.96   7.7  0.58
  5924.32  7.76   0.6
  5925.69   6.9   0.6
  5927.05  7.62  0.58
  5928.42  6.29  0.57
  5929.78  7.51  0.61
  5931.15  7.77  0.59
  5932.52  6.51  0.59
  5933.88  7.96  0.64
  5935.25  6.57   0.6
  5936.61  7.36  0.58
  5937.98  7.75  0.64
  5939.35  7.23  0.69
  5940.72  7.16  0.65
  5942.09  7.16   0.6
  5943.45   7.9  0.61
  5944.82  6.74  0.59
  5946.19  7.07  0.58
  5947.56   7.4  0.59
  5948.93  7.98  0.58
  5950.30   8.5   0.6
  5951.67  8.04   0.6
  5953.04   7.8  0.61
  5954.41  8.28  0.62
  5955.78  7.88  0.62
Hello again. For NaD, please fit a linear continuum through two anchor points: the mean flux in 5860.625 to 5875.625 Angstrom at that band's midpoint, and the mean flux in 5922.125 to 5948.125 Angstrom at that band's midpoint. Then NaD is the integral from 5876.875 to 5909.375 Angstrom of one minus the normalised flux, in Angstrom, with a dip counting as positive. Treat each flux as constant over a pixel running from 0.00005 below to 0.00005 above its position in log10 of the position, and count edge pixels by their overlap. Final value 4.18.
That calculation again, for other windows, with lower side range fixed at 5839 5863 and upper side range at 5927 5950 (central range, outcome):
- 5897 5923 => 1.2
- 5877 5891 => 1.4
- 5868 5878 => -0.1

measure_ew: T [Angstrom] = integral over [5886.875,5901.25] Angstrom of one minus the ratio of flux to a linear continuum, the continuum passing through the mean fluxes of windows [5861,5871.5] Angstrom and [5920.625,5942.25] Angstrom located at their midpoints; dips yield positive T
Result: 2.9 Angstrom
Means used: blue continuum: 7.64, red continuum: 7.3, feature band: 5.96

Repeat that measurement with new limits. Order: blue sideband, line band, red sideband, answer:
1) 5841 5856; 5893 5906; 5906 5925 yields 1.6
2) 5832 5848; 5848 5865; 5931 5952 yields 0.3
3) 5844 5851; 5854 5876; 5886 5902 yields -0.3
